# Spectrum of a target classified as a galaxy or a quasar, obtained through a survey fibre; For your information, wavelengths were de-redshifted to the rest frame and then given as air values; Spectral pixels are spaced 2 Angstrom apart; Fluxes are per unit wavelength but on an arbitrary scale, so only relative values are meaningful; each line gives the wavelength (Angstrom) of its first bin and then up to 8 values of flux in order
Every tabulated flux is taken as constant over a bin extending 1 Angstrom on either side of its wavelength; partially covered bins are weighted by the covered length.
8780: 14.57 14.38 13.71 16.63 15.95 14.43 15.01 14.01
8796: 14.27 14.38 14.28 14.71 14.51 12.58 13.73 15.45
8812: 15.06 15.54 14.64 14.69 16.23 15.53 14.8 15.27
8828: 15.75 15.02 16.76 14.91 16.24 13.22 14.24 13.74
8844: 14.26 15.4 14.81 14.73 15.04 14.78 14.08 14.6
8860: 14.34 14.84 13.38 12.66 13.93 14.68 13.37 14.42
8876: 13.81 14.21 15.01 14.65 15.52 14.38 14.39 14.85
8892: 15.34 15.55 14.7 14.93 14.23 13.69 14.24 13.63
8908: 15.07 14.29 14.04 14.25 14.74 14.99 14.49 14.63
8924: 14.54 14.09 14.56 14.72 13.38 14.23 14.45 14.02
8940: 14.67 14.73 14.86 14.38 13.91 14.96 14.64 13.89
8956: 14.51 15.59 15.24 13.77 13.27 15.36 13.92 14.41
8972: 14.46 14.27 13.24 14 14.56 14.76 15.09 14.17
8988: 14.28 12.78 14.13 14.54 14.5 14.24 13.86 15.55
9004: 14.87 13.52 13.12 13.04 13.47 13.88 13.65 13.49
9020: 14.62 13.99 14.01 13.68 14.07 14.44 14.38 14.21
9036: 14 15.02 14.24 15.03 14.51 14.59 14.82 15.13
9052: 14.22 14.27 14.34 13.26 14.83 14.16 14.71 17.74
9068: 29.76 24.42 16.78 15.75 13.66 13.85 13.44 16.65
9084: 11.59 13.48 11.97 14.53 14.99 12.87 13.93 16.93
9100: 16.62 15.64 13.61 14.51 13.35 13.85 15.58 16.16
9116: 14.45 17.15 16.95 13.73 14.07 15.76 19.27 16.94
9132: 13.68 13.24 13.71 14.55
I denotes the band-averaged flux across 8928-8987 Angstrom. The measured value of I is 14.4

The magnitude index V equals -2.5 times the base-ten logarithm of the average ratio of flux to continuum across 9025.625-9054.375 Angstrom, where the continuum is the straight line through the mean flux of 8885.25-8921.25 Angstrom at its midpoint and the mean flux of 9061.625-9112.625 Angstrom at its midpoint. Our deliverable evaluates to 0.06 mag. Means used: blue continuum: 14.5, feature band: 14.5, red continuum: 15.6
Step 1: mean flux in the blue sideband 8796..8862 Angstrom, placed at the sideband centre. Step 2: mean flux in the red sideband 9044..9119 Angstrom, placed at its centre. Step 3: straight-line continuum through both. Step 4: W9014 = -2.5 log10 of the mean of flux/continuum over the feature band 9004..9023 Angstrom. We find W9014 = 0.11 mag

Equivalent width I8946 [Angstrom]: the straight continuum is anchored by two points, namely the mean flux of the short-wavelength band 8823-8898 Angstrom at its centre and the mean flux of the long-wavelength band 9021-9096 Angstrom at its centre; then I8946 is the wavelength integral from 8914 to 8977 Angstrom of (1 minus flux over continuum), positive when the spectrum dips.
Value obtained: 1.7 Angstrom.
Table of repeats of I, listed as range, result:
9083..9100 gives 14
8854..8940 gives 14.4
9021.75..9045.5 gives 14.3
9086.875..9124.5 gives 14.8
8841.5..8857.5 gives 14.6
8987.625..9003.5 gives 14.3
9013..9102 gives 15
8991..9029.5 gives 14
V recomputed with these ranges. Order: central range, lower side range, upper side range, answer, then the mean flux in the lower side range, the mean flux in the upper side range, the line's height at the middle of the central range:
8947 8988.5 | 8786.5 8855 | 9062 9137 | 0.06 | 14.8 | 15.5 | 15.2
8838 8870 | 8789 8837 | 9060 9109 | 0.05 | 14.9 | 15.6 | 15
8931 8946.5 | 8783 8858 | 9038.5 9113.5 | 0.05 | 14.8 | 15.2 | 15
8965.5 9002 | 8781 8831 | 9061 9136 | 0.07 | 14.8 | 15.5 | 15.3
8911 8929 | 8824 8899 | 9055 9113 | 0.03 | 14.6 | 15.4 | 14.8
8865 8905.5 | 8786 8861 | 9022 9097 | 0.03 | 14.8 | 15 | 14.9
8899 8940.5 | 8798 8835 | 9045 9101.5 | 0.06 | 15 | 15.5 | 15.2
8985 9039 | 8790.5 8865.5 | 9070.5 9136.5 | 0.06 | 14.7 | 14.9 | 14.8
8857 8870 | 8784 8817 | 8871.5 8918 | 0.04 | 14.7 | 14.5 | 14.6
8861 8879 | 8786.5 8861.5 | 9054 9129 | 0.08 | 14.8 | 15.5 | 14.9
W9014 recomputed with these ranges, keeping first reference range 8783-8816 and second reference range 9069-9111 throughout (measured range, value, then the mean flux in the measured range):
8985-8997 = 0.05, 14.1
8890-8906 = 0.01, 14.6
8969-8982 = 0.04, 14.2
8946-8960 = 0.01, 14.6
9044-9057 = 0.02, 14.6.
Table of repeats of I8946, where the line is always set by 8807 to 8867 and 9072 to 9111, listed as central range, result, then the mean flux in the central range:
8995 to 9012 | 0.5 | 14.1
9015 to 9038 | 0.6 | 14.1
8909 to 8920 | 0.1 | 14.5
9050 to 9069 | -2.5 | 16.3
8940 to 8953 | 0.0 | 14.6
